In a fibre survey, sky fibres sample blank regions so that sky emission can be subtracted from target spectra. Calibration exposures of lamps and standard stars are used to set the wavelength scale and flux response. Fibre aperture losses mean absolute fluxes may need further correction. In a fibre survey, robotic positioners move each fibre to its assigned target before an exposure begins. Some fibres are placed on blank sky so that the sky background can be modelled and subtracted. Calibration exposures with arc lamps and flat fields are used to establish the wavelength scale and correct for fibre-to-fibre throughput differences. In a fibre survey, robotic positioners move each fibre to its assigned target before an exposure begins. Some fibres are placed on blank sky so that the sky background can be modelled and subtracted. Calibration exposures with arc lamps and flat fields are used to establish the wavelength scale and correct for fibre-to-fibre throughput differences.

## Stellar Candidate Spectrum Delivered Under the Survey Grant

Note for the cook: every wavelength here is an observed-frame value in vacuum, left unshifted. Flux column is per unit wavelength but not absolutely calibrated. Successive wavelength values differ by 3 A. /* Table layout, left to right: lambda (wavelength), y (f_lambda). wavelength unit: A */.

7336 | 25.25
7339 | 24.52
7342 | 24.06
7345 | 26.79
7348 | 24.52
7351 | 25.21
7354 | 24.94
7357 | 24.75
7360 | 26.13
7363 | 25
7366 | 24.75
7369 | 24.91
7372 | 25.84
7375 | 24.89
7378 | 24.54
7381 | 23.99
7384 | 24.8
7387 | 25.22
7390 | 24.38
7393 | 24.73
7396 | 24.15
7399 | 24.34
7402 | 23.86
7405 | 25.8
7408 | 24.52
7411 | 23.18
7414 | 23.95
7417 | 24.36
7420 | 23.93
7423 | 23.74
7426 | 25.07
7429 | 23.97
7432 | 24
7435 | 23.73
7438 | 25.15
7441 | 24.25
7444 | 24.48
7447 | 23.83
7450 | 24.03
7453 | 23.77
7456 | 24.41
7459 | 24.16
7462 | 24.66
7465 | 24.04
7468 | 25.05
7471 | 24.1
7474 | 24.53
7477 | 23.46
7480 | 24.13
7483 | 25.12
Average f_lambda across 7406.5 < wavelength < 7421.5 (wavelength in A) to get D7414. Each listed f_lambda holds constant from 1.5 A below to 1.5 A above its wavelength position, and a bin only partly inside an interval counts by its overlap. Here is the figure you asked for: 24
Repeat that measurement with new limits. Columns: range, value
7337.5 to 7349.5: 25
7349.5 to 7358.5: 25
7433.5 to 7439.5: 24.4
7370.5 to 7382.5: 24.8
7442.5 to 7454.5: 24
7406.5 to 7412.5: 23.8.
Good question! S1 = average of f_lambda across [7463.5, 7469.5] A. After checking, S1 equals 24.5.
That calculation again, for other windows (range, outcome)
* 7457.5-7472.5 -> 24.4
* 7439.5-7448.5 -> 24.2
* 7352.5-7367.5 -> 25.1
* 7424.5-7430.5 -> 24.5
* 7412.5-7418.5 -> 24.2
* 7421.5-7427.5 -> 24.4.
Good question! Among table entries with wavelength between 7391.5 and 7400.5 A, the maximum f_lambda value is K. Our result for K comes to 24.73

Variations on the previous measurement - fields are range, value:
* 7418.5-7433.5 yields 25.07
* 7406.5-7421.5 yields 24.52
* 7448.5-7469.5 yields 25.05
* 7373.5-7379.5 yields 24.89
